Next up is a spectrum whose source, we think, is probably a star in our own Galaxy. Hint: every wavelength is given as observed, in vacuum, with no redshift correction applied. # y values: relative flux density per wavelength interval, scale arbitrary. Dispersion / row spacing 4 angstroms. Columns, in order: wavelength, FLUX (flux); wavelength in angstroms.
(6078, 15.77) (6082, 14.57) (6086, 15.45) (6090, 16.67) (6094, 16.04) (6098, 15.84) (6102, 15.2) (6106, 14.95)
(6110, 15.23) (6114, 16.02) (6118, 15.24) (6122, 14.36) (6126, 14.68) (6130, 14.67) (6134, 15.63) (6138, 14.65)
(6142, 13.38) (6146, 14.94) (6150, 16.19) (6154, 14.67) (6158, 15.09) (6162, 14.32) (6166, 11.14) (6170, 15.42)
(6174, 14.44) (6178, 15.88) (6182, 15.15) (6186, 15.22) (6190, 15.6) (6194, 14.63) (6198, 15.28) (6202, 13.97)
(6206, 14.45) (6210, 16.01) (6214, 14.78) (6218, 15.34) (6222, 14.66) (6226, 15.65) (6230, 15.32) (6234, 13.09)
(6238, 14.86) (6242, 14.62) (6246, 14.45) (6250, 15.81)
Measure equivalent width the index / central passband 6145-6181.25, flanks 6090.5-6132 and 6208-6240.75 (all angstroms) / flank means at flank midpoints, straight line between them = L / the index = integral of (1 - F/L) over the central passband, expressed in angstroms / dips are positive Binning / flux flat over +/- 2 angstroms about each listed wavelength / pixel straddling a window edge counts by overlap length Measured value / 1.1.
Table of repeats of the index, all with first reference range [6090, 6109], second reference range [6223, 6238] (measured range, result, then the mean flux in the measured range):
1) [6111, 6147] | 1.3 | 14.8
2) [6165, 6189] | 0.6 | 14.7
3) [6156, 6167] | 1.1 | 13.7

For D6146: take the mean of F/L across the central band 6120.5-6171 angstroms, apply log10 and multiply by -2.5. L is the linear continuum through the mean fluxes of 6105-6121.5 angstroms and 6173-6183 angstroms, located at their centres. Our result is 0.05 mag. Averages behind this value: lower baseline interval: 15.3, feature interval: 14.5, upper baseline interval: 15.2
